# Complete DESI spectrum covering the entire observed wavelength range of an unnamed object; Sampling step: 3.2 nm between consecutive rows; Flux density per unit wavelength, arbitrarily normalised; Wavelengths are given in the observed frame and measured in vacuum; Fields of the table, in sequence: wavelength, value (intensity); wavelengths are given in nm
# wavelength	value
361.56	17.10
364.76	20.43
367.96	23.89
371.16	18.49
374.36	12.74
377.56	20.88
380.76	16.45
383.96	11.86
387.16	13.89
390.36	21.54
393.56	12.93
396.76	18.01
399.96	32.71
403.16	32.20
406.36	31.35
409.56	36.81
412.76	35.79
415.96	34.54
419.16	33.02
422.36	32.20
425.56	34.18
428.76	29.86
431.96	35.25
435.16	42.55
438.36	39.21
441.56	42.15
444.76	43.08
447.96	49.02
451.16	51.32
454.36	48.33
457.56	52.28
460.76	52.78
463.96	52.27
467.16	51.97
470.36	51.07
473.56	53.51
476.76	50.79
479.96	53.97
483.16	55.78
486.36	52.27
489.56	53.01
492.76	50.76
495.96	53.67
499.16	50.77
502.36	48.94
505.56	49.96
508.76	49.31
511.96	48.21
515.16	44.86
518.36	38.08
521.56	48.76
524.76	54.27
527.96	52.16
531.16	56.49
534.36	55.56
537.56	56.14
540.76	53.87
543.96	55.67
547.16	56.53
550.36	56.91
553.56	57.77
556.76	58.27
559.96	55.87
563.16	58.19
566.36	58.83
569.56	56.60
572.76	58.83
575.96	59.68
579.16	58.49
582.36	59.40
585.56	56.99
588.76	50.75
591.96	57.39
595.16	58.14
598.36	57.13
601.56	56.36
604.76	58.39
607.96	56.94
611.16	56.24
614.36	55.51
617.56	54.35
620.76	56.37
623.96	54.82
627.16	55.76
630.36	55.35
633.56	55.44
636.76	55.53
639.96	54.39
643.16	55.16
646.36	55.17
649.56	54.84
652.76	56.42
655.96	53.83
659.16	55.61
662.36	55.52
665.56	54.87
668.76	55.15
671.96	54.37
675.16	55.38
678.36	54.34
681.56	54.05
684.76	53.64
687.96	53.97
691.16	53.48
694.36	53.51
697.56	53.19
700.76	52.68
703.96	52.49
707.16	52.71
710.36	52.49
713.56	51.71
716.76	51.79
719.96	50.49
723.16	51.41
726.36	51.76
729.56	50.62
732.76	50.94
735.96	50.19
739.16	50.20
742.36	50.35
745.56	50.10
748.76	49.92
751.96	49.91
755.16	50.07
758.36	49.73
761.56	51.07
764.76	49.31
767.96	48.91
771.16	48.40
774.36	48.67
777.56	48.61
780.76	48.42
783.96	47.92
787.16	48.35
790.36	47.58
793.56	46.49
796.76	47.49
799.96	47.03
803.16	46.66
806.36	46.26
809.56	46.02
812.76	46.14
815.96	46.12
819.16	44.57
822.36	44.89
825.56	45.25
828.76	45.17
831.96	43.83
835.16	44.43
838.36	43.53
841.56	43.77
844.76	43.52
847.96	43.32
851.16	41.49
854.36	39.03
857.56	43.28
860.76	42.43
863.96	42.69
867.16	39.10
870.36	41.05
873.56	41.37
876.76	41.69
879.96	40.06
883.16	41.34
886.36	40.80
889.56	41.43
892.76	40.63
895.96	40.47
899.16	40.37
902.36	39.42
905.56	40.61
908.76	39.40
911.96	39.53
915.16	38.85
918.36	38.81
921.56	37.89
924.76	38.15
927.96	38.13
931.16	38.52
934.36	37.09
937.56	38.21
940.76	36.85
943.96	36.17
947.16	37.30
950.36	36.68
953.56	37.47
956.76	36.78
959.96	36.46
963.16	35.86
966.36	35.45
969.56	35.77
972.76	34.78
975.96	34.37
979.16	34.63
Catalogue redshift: 0.00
